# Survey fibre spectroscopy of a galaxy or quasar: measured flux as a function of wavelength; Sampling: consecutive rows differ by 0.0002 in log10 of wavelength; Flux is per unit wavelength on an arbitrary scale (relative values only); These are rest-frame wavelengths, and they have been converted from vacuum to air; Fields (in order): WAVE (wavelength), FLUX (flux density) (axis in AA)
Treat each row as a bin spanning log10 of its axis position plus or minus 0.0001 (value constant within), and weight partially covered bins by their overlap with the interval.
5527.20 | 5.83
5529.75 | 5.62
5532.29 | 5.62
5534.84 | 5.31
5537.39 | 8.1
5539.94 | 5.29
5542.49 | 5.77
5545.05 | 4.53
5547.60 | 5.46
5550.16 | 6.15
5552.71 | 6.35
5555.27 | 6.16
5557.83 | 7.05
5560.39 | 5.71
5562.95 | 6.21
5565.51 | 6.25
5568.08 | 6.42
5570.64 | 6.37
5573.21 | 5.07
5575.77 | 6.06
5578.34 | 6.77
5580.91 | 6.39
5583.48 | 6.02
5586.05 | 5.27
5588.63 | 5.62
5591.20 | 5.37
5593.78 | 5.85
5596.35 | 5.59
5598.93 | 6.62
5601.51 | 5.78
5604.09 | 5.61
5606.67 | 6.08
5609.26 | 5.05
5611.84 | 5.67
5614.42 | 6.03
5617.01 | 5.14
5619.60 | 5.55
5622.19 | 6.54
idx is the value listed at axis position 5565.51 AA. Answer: 6.25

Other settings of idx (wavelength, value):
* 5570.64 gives 6.37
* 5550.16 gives 6.15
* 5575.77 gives 6.06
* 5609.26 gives 5.05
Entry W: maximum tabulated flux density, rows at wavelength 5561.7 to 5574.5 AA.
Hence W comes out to 6.42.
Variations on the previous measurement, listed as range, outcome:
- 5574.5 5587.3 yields 6.77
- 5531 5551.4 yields 8.1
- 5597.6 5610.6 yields 6.62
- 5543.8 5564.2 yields 7.05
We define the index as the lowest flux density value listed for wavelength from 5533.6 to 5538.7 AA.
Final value 5.31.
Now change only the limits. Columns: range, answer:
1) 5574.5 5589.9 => 5.27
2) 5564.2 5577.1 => 5.07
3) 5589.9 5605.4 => 5.37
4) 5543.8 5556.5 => 4.53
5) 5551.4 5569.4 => 5.71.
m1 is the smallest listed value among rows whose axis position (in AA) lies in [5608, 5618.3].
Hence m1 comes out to 5.05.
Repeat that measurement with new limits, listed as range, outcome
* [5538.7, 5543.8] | 5.29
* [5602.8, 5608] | 5.61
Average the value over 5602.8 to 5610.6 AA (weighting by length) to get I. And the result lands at 5.58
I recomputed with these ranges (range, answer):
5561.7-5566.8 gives 6.23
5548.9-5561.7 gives 6.29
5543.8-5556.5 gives 5.73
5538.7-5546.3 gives 5.19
